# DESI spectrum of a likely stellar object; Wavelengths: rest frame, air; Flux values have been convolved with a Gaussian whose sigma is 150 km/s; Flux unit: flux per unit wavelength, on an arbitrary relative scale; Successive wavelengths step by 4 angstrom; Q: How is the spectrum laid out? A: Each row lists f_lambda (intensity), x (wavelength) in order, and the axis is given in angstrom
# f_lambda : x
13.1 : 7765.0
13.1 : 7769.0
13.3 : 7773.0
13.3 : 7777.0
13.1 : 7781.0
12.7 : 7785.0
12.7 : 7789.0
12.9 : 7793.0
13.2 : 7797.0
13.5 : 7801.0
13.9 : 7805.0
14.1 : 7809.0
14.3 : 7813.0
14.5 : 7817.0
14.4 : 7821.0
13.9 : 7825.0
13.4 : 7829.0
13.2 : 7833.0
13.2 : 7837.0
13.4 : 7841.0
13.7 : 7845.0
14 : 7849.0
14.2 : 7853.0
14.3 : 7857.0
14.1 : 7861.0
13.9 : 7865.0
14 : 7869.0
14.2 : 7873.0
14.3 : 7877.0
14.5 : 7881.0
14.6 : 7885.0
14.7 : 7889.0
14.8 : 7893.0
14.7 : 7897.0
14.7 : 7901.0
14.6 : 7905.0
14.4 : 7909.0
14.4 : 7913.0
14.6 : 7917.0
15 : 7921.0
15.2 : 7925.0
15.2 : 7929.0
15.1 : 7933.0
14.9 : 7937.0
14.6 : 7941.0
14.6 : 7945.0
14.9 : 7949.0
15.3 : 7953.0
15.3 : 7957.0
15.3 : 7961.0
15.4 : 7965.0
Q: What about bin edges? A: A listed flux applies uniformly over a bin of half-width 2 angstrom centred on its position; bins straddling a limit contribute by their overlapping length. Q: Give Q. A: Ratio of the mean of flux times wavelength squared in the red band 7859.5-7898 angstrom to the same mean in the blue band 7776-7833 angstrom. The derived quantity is 1.08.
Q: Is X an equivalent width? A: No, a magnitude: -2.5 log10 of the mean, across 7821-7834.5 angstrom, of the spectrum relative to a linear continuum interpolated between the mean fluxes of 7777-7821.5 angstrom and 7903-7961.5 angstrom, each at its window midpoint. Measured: 0.014 mag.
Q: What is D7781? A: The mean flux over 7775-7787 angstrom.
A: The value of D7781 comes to 13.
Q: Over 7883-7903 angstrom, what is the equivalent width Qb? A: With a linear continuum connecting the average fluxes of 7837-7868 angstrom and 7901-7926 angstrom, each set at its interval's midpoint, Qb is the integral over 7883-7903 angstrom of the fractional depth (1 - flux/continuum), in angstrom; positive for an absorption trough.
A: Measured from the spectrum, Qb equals -0.4 angstrom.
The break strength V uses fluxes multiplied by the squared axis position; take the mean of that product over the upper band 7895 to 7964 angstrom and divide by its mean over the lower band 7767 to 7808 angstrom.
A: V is 1.2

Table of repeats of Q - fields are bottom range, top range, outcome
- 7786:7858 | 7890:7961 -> 1.11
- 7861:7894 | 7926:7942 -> 1.06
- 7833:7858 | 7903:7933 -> 1.10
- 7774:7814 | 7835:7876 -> 1.06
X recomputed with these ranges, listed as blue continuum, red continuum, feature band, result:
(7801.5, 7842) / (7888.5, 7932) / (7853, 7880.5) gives 0.011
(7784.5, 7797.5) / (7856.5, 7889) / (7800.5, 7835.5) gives -0.048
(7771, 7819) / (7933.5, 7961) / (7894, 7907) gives -0.013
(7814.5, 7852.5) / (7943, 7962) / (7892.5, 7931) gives -0.010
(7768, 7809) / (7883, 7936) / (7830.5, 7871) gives 0.017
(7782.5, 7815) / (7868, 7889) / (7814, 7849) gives 0.004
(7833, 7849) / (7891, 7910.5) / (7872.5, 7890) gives -0.015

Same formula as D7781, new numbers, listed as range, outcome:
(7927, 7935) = 15.1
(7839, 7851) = 13.7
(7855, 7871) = 14.1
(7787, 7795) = 12.8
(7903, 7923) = 14.6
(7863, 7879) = 14.1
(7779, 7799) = 12.9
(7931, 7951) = 14.8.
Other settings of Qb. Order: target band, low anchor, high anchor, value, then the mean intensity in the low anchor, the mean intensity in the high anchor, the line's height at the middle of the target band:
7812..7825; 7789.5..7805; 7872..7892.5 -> -0.7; 13.2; 14.5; 13.6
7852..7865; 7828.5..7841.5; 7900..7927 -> -0.4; 13.3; 14.7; 13.7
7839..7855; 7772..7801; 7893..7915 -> 0.0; 13.1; 14.6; 13.8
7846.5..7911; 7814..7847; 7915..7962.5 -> -0.3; 13.7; 15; 14.3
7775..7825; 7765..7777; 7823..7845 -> -0.9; 13.2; 13.4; 13.3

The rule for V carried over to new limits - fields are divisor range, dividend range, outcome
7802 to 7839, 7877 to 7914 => 1.07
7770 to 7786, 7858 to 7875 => 1.10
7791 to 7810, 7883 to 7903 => 1.12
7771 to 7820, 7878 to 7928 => 1.12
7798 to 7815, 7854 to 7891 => 1.04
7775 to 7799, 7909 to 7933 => 1.18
